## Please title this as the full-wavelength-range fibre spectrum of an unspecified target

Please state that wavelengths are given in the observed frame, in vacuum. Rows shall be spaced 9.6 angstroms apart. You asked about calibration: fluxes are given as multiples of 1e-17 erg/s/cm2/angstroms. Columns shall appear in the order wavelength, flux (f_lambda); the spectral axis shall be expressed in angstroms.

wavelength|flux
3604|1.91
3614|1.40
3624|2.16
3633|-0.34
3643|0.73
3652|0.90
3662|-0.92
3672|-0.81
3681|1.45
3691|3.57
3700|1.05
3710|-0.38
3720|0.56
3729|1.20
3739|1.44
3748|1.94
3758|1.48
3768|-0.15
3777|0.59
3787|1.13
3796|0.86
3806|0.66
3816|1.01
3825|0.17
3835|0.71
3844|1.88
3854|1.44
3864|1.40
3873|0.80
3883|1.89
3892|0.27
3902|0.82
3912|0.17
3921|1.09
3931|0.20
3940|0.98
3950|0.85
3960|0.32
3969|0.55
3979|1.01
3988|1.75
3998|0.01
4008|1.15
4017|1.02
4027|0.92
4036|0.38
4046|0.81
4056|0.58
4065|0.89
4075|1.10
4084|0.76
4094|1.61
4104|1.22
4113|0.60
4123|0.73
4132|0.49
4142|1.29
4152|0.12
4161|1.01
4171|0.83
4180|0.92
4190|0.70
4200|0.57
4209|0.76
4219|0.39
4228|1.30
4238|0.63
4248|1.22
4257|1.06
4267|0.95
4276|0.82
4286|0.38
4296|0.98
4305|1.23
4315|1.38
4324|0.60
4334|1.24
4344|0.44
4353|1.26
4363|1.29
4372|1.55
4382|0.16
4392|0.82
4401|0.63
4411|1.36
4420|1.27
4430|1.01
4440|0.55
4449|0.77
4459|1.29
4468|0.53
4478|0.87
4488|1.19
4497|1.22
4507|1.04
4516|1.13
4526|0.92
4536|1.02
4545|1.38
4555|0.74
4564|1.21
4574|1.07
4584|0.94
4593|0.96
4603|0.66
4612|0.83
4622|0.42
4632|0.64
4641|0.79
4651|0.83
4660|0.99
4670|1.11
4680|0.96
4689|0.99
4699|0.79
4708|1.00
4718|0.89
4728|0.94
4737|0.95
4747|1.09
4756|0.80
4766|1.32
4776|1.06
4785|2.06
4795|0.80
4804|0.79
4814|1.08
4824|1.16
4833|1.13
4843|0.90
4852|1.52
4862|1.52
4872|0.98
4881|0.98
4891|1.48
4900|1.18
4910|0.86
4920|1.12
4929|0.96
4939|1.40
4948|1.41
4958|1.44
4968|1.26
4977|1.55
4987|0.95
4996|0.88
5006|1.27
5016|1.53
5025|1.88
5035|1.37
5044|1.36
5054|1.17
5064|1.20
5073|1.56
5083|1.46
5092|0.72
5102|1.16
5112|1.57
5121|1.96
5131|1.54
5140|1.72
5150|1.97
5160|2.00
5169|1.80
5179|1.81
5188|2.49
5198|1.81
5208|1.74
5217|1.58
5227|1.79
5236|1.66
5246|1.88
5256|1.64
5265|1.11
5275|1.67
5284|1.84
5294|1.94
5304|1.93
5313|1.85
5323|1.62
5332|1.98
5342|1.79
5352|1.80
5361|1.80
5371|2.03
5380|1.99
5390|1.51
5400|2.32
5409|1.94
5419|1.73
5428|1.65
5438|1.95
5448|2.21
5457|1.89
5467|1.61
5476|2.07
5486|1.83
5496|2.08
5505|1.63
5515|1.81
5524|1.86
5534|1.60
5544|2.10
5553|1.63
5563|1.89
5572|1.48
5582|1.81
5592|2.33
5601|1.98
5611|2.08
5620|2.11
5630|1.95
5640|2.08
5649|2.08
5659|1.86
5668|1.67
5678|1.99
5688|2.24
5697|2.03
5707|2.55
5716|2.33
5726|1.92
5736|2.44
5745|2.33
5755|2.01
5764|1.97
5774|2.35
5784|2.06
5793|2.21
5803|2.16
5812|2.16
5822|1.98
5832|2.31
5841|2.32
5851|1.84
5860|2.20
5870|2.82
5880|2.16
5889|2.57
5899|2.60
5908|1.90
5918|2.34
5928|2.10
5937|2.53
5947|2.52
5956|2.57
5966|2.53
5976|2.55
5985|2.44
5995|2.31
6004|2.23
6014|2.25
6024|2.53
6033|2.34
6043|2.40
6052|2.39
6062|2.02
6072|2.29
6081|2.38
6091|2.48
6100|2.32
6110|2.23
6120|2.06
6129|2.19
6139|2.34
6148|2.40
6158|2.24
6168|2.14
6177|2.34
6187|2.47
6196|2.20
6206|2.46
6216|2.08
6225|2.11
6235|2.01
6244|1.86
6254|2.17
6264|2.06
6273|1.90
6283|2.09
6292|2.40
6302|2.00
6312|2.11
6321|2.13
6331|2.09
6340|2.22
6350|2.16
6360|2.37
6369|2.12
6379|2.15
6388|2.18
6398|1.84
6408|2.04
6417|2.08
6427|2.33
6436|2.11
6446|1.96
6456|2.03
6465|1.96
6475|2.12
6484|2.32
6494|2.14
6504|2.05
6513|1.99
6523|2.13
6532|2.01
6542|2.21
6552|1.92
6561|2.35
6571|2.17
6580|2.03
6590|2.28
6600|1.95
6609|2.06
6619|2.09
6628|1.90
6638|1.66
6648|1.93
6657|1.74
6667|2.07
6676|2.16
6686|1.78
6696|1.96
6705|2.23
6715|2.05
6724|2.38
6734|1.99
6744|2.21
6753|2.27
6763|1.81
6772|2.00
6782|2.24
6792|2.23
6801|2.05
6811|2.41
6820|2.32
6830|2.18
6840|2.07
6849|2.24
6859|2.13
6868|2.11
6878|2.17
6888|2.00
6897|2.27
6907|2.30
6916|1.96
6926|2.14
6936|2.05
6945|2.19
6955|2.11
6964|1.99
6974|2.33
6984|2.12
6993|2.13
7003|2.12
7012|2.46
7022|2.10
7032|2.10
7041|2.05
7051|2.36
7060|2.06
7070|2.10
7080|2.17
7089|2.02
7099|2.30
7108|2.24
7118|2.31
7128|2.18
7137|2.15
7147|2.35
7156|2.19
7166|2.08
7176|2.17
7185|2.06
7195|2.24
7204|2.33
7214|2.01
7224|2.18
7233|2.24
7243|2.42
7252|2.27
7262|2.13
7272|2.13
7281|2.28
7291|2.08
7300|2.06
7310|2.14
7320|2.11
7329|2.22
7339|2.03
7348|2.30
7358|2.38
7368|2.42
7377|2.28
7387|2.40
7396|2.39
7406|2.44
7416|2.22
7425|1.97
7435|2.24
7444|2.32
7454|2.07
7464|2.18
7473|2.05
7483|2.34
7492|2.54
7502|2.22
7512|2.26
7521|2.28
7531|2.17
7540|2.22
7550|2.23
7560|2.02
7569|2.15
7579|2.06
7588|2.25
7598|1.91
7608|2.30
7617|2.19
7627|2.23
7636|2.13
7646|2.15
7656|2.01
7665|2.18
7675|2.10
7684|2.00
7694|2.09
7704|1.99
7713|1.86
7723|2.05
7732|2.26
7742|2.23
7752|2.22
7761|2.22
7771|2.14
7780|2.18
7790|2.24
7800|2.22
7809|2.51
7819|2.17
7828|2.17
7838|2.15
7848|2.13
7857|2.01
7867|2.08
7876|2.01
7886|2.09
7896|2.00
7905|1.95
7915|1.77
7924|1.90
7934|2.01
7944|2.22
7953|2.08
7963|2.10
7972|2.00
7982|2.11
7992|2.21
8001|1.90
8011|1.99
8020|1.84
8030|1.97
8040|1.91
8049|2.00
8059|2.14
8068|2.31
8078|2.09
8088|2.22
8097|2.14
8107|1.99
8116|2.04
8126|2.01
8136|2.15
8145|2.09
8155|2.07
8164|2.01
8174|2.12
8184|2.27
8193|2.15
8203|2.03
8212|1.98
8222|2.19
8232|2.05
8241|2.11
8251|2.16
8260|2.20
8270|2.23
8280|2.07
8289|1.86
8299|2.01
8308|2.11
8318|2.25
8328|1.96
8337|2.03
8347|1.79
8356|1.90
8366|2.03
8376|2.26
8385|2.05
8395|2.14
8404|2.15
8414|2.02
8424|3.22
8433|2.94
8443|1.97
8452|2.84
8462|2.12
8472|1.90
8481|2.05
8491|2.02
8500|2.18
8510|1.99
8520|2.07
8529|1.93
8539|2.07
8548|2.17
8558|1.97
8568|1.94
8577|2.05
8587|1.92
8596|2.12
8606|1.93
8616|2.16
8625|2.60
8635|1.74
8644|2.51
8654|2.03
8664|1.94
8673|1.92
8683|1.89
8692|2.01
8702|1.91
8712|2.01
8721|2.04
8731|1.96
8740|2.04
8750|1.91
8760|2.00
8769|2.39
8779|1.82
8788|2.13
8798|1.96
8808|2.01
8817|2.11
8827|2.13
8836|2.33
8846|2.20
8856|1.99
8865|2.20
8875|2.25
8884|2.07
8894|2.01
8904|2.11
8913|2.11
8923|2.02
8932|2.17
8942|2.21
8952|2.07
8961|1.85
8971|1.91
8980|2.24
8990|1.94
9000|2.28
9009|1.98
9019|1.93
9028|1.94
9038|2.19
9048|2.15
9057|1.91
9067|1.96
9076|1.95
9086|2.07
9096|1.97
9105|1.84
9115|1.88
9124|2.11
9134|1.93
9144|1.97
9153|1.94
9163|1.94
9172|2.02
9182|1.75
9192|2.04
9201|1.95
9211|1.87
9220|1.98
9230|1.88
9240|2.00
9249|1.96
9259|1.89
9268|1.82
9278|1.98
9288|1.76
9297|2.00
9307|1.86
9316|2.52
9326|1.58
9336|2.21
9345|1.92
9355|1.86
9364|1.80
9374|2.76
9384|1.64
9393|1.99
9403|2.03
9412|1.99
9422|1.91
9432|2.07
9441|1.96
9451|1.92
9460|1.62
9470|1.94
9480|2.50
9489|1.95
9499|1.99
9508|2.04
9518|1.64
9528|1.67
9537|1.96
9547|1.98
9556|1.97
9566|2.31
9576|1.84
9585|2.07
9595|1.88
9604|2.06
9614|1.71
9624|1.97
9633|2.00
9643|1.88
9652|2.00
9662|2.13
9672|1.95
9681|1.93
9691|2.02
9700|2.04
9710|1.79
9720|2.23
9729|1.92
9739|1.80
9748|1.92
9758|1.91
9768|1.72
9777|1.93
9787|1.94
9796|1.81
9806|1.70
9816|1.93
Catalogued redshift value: 0.28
